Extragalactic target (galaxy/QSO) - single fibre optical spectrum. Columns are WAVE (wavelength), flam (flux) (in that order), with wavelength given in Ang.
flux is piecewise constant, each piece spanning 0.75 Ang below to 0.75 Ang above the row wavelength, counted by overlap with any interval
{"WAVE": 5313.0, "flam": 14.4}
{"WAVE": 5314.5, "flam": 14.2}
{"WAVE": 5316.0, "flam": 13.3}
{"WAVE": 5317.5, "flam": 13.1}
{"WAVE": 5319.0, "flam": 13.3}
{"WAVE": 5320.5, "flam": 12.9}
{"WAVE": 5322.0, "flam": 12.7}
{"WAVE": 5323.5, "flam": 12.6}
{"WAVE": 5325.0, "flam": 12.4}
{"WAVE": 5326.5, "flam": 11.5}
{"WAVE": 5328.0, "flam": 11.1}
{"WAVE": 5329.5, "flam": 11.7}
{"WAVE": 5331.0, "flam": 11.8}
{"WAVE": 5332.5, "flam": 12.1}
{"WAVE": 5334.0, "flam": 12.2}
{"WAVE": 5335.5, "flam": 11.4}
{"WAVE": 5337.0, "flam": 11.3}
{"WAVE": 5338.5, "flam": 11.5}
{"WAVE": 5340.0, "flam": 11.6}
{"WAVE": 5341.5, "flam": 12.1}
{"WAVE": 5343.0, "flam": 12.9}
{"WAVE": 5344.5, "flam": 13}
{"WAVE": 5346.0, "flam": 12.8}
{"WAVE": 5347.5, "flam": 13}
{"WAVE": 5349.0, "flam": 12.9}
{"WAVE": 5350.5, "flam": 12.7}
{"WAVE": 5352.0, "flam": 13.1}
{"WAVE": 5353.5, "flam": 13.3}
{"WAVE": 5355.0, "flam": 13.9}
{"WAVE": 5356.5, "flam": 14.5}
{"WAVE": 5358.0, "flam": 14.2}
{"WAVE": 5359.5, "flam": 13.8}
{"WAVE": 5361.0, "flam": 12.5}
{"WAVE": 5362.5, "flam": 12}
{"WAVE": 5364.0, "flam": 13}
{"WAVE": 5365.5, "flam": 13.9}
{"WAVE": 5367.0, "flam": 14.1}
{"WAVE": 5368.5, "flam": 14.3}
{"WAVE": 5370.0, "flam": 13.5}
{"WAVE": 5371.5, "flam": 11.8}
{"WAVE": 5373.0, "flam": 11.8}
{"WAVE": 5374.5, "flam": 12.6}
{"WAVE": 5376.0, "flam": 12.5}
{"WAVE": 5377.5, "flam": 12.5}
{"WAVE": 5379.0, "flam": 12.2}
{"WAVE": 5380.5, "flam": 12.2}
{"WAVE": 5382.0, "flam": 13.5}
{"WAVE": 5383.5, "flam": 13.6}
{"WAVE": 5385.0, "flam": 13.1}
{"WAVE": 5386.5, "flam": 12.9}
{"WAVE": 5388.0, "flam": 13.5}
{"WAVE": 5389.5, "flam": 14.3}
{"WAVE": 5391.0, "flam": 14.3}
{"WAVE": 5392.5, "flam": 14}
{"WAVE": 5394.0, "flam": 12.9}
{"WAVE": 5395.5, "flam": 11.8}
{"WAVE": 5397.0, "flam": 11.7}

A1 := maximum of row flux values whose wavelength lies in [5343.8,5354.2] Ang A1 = 13.3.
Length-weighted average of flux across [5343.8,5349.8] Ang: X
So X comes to 12.9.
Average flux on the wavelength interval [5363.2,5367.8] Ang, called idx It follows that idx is 13.7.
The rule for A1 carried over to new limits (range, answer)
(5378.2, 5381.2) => 12.2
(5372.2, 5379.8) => 12.6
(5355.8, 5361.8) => 14.5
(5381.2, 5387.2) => 13.6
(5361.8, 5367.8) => 14.1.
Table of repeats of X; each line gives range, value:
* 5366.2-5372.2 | 13.4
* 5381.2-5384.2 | 13.5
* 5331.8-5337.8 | 11.7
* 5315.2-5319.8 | 13.2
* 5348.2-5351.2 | 12.8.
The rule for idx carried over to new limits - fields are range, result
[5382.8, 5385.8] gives 13.3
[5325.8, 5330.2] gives 11.4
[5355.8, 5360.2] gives 14.2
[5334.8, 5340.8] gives 11.5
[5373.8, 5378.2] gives 12.5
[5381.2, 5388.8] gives 13.3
